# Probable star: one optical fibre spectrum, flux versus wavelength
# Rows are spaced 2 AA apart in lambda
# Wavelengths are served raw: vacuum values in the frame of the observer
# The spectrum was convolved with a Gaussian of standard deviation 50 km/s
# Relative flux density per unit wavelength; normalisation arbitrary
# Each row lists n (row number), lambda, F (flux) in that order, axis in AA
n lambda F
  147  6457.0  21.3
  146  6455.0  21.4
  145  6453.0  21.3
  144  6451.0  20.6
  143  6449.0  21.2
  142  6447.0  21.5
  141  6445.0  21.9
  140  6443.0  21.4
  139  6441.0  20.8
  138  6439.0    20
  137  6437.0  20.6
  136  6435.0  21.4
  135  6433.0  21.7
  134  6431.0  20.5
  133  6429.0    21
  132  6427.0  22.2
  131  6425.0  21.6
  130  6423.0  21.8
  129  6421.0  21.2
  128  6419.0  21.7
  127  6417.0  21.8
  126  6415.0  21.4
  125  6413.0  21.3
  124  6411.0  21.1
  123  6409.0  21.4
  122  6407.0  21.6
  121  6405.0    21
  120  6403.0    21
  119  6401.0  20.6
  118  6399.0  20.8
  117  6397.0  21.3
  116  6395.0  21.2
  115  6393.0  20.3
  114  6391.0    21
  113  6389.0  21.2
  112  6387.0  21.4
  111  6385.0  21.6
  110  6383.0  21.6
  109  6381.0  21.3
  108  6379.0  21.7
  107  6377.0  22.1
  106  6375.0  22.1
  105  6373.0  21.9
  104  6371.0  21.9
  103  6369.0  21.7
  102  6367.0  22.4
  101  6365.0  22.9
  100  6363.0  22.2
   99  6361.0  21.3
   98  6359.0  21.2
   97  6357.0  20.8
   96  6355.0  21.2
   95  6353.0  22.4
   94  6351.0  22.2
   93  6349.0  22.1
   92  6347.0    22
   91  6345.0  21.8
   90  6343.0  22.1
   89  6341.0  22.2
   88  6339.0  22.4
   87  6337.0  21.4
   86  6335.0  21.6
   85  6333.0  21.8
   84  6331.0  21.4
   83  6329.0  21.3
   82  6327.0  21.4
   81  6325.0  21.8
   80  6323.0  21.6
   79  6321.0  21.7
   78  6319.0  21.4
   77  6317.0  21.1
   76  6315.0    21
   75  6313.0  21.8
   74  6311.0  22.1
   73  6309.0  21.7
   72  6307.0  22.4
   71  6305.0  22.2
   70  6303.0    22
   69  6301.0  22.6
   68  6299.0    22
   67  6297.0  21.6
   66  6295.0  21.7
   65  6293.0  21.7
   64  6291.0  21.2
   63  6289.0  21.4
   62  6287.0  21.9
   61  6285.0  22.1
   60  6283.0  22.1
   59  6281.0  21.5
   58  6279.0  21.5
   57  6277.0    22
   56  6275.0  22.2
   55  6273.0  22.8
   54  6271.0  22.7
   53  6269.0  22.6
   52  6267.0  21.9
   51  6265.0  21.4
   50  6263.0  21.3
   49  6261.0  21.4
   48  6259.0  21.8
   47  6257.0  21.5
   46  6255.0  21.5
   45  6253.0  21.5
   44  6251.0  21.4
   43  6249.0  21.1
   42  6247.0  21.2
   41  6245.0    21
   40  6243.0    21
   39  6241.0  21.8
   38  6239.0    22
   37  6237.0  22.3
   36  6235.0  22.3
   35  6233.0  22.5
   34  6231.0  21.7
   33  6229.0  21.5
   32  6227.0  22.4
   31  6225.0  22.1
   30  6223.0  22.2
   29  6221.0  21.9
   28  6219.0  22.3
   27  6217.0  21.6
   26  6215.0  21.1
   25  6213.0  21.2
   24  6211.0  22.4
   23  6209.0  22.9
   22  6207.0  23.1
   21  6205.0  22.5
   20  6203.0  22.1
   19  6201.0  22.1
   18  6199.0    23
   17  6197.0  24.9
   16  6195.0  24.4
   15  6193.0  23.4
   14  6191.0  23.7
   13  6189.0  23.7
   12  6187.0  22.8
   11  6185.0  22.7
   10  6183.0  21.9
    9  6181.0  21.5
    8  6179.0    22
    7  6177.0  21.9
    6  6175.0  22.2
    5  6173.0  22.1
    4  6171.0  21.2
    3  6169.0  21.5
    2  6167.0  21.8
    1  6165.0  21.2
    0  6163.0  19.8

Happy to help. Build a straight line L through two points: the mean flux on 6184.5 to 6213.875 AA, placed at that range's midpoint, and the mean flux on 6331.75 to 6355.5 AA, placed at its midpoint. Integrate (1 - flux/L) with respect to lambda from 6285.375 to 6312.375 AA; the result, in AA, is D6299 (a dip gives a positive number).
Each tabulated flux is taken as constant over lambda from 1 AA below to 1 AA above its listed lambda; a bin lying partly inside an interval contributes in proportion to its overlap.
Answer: 0.5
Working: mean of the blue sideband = 23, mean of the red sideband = 21.9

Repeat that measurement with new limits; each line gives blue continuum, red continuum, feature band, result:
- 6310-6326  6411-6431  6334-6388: -0.8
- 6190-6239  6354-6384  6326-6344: 0.1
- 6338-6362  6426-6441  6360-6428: -0.4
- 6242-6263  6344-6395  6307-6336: -0.1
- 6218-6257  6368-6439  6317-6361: -0.3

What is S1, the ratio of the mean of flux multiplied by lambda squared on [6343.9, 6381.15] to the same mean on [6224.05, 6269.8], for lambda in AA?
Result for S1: 1.05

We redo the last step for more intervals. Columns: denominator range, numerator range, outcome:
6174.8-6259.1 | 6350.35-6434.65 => 1.02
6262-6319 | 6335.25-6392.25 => 1.02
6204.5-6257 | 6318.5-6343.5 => 1.03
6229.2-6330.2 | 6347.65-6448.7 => 1.02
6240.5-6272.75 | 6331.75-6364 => 1.04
